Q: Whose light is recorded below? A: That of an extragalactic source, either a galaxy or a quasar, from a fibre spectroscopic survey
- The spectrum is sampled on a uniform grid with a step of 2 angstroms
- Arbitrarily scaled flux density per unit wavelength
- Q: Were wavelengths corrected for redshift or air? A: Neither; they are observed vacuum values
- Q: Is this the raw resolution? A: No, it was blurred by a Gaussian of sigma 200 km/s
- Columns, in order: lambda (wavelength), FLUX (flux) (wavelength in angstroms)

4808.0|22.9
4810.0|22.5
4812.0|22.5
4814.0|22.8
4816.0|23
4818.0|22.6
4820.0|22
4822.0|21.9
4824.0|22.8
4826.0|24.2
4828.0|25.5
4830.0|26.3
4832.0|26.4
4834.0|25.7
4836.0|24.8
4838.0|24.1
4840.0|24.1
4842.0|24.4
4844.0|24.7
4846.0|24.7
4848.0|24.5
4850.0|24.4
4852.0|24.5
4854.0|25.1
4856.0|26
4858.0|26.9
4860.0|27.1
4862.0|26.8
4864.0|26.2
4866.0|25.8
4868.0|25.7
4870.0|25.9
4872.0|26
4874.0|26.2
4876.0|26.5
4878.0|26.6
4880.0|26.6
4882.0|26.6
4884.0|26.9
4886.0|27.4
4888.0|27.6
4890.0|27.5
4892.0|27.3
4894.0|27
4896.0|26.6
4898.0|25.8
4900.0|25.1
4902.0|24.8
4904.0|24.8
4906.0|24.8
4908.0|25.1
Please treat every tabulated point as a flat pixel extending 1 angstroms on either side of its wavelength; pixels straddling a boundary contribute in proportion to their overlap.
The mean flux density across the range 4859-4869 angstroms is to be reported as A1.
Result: 26.3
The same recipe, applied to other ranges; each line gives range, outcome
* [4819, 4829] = 23.3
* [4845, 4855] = 24.6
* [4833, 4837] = 25.2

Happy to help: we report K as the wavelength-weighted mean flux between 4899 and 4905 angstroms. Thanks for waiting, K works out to 24.9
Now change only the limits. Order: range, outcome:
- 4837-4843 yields 24.2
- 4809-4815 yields 22.6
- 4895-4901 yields 25.8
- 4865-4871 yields 25.8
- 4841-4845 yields 24.5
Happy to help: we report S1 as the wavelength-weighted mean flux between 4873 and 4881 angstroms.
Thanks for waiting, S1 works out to 26.5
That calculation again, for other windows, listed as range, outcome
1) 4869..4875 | 26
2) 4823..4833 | 25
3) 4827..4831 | 25.9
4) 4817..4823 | 22.2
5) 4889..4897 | 27.1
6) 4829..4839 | 25.5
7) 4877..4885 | 26.7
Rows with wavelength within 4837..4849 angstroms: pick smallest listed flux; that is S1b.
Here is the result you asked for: 24.1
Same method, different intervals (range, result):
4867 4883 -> 25.7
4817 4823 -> 21.9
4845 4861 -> 24.4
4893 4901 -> 25.1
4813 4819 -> 22.6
